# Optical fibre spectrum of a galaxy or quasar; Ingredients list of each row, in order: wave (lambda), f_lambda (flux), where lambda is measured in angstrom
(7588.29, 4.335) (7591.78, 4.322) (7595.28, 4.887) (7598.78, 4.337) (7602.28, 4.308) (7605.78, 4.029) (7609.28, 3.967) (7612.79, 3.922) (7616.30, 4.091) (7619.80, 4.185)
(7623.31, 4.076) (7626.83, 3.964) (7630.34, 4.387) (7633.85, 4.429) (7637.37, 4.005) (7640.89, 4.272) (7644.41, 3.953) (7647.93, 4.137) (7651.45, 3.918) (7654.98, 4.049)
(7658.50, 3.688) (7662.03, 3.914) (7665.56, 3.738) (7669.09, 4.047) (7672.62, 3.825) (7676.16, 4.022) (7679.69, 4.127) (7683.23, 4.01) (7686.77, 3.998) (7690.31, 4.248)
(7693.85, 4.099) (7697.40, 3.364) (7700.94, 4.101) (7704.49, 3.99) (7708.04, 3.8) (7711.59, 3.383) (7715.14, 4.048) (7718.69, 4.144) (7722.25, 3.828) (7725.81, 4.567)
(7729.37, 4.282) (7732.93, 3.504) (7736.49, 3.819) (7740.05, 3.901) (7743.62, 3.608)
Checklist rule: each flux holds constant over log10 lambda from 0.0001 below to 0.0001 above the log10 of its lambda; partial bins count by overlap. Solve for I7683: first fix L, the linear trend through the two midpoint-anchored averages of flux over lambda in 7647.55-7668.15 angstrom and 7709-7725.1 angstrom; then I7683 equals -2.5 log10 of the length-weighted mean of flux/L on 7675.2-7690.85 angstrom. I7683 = -0.05 mag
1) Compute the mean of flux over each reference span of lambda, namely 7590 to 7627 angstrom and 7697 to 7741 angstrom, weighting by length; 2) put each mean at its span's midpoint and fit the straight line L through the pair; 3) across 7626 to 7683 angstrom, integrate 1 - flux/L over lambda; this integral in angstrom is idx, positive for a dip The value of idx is 0.7 angstrom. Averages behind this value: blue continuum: 4.2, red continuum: 3.92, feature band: 4.03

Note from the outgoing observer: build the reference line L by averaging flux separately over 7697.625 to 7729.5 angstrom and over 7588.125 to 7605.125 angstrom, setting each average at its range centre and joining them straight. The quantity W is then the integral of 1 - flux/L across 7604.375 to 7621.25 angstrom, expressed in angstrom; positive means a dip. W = 1.25 angstrom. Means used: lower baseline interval 4.42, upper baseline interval 3.97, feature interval 4.04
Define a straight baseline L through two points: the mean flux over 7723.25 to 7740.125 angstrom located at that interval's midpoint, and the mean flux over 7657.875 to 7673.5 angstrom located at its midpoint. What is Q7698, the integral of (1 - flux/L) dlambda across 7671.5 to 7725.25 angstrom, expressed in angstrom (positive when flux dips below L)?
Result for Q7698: -0.18 angstrom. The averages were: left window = 3.85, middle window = 3.95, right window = 4.02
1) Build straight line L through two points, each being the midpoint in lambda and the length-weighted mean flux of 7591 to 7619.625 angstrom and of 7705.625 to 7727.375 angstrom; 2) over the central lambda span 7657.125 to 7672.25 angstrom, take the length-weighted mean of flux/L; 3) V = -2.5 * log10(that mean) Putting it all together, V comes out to 0.06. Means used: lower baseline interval 4.23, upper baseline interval 3.96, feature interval 3.85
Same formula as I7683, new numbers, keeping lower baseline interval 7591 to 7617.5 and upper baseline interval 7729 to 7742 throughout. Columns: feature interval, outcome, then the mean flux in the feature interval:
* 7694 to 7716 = 0.037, 3.79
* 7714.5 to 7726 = -0.060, 4.1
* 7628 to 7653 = -0.009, 4.16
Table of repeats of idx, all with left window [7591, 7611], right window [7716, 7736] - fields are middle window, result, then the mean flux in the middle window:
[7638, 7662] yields 1.2 angstrom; 4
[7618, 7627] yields 0.4 angstrom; 4.09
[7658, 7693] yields 1.5 angstrom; 3.98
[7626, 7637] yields 0.0 angstrom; 4.25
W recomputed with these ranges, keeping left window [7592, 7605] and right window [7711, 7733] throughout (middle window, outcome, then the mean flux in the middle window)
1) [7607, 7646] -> 2.2 angstrom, 4.11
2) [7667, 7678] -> 0.6 angstrom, 3.96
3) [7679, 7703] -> 0.9 angstrom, 3.99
